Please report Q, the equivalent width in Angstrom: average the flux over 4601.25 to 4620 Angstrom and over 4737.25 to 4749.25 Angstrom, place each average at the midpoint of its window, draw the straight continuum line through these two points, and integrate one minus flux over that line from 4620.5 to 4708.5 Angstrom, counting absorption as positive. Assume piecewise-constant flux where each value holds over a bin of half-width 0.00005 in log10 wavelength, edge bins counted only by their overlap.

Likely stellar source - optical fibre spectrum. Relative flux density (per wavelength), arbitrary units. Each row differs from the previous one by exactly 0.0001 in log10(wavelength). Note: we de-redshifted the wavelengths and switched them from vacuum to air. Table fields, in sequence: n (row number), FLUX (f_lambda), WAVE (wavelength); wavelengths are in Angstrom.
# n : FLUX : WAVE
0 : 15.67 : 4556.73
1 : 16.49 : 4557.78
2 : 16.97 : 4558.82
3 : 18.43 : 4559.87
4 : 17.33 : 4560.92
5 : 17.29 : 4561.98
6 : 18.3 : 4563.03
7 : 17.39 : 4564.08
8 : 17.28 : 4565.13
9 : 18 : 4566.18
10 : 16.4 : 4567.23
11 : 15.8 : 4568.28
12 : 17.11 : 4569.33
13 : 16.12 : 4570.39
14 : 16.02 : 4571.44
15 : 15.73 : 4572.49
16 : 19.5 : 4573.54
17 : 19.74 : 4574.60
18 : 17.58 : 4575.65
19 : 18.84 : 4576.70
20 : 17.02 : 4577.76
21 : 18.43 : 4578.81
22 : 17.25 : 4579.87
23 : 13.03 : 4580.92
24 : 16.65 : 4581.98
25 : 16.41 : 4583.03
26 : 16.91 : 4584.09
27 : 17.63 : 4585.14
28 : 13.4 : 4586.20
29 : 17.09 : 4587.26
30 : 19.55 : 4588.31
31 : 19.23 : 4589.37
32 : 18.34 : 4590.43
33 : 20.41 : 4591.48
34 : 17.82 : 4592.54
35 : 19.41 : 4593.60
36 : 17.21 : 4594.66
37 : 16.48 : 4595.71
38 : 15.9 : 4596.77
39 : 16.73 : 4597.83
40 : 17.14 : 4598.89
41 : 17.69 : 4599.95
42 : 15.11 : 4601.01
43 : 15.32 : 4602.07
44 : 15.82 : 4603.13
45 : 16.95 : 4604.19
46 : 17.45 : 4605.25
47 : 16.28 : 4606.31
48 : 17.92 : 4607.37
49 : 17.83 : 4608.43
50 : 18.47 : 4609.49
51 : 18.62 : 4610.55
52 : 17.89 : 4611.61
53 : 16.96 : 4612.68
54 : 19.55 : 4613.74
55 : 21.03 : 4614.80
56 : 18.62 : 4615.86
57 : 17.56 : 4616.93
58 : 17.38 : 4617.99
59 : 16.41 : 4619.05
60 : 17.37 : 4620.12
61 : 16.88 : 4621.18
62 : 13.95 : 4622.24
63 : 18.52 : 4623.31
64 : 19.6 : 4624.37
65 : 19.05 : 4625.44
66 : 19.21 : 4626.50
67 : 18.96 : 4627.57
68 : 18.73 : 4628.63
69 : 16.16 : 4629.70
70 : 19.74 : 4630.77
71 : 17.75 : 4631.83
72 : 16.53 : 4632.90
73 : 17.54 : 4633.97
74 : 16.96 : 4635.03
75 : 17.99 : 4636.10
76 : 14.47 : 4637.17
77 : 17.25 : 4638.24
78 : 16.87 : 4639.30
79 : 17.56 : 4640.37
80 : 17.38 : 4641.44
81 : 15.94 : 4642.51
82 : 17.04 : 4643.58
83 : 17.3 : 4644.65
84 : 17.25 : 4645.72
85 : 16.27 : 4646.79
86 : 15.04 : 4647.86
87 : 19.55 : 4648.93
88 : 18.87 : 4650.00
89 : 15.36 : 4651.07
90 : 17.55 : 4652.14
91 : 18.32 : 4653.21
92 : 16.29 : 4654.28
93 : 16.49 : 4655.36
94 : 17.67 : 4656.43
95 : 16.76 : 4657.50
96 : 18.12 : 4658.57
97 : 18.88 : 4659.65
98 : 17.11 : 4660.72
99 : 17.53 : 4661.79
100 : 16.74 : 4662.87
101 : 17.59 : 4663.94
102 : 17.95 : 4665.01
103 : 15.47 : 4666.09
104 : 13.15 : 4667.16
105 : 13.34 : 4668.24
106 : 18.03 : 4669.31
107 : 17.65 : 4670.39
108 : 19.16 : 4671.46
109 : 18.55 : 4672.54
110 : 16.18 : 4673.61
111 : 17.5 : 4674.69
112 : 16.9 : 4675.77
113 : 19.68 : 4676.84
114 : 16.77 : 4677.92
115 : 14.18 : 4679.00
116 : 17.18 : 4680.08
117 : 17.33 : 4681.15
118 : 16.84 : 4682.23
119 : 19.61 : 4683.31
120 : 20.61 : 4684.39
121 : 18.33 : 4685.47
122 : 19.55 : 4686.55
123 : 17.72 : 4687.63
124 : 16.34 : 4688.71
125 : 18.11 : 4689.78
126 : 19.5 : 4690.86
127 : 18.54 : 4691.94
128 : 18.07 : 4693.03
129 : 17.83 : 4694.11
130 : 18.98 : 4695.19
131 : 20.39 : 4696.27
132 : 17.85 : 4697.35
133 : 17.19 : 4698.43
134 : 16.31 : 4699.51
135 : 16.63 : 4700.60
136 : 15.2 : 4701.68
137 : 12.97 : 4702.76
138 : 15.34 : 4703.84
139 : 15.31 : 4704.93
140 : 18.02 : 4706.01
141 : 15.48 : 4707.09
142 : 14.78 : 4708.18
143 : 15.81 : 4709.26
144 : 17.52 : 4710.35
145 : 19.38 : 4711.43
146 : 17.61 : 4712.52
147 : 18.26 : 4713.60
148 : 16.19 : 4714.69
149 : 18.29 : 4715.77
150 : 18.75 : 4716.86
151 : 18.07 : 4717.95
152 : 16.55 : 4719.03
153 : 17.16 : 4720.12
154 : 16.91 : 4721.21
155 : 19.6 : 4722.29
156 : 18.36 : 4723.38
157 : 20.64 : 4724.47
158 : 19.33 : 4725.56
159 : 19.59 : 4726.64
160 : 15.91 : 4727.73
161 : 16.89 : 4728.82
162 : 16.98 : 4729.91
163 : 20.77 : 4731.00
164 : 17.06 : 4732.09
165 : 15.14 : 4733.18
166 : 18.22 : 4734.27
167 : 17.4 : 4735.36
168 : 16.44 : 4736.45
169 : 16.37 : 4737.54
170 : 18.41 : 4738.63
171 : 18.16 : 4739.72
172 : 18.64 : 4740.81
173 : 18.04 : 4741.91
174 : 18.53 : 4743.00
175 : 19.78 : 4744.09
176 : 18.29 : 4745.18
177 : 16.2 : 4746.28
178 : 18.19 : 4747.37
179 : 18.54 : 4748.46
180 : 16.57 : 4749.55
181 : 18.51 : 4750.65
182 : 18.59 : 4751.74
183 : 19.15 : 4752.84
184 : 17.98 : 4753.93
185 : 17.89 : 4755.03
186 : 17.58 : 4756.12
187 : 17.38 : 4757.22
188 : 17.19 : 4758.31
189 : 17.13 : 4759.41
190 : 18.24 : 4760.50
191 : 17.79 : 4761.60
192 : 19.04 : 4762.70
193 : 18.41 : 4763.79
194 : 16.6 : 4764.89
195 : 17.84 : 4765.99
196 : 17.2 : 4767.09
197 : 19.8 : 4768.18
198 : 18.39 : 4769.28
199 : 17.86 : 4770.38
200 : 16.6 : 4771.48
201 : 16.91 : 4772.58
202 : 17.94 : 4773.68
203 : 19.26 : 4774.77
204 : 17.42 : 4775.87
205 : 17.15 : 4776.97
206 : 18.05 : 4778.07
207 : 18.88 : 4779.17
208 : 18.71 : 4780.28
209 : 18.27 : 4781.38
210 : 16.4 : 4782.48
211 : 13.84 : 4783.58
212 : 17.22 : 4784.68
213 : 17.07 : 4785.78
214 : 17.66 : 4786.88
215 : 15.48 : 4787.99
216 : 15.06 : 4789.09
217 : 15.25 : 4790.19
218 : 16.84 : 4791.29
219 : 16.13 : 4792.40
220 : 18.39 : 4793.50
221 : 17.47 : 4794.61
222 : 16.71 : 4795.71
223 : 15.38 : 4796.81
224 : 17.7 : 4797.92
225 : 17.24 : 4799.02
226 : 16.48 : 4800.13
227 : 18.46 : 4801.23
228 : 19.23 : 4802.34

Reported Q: 2.6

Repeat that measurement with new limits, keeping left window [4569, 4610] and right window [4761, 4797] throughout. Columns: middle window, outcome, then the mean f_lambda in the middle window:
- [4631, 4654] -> 0.18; 17.1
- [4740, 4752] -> -0.59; 18.2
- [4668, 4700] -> -1.08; 17.9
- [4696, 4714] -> 0.67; 16.6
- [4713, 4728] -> -0.75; 18.2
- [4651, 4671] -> 0.43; 16.9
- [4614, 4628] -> -0.67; 18.1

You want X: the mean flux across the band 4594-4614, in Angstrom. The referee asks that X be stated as 17.1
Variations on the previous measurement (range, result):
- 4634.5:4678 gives 17.1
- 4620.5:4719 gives 17.3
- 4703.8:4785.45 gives 17.7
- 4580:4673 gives 17.3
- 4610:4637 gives 17.9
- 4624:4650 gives 17.5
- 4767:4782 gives 18.1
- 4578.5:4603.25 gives 17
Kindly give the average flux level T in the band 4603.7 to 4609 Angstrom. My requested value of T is 17.3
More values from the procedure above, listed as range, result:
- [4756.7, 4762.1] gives 17.6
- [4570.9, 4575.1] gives 17.7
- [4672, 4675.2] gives 17.4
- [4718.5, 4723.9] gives 17.7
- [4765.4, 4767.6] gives 17.5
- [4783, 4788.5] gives 16.3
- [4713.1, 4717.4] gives 17.9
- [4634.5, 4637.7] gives 16.5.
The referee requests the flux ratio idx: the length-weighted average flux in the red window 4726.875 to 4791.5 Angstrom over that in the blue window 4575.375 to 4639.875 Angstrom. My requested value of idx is 1.0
